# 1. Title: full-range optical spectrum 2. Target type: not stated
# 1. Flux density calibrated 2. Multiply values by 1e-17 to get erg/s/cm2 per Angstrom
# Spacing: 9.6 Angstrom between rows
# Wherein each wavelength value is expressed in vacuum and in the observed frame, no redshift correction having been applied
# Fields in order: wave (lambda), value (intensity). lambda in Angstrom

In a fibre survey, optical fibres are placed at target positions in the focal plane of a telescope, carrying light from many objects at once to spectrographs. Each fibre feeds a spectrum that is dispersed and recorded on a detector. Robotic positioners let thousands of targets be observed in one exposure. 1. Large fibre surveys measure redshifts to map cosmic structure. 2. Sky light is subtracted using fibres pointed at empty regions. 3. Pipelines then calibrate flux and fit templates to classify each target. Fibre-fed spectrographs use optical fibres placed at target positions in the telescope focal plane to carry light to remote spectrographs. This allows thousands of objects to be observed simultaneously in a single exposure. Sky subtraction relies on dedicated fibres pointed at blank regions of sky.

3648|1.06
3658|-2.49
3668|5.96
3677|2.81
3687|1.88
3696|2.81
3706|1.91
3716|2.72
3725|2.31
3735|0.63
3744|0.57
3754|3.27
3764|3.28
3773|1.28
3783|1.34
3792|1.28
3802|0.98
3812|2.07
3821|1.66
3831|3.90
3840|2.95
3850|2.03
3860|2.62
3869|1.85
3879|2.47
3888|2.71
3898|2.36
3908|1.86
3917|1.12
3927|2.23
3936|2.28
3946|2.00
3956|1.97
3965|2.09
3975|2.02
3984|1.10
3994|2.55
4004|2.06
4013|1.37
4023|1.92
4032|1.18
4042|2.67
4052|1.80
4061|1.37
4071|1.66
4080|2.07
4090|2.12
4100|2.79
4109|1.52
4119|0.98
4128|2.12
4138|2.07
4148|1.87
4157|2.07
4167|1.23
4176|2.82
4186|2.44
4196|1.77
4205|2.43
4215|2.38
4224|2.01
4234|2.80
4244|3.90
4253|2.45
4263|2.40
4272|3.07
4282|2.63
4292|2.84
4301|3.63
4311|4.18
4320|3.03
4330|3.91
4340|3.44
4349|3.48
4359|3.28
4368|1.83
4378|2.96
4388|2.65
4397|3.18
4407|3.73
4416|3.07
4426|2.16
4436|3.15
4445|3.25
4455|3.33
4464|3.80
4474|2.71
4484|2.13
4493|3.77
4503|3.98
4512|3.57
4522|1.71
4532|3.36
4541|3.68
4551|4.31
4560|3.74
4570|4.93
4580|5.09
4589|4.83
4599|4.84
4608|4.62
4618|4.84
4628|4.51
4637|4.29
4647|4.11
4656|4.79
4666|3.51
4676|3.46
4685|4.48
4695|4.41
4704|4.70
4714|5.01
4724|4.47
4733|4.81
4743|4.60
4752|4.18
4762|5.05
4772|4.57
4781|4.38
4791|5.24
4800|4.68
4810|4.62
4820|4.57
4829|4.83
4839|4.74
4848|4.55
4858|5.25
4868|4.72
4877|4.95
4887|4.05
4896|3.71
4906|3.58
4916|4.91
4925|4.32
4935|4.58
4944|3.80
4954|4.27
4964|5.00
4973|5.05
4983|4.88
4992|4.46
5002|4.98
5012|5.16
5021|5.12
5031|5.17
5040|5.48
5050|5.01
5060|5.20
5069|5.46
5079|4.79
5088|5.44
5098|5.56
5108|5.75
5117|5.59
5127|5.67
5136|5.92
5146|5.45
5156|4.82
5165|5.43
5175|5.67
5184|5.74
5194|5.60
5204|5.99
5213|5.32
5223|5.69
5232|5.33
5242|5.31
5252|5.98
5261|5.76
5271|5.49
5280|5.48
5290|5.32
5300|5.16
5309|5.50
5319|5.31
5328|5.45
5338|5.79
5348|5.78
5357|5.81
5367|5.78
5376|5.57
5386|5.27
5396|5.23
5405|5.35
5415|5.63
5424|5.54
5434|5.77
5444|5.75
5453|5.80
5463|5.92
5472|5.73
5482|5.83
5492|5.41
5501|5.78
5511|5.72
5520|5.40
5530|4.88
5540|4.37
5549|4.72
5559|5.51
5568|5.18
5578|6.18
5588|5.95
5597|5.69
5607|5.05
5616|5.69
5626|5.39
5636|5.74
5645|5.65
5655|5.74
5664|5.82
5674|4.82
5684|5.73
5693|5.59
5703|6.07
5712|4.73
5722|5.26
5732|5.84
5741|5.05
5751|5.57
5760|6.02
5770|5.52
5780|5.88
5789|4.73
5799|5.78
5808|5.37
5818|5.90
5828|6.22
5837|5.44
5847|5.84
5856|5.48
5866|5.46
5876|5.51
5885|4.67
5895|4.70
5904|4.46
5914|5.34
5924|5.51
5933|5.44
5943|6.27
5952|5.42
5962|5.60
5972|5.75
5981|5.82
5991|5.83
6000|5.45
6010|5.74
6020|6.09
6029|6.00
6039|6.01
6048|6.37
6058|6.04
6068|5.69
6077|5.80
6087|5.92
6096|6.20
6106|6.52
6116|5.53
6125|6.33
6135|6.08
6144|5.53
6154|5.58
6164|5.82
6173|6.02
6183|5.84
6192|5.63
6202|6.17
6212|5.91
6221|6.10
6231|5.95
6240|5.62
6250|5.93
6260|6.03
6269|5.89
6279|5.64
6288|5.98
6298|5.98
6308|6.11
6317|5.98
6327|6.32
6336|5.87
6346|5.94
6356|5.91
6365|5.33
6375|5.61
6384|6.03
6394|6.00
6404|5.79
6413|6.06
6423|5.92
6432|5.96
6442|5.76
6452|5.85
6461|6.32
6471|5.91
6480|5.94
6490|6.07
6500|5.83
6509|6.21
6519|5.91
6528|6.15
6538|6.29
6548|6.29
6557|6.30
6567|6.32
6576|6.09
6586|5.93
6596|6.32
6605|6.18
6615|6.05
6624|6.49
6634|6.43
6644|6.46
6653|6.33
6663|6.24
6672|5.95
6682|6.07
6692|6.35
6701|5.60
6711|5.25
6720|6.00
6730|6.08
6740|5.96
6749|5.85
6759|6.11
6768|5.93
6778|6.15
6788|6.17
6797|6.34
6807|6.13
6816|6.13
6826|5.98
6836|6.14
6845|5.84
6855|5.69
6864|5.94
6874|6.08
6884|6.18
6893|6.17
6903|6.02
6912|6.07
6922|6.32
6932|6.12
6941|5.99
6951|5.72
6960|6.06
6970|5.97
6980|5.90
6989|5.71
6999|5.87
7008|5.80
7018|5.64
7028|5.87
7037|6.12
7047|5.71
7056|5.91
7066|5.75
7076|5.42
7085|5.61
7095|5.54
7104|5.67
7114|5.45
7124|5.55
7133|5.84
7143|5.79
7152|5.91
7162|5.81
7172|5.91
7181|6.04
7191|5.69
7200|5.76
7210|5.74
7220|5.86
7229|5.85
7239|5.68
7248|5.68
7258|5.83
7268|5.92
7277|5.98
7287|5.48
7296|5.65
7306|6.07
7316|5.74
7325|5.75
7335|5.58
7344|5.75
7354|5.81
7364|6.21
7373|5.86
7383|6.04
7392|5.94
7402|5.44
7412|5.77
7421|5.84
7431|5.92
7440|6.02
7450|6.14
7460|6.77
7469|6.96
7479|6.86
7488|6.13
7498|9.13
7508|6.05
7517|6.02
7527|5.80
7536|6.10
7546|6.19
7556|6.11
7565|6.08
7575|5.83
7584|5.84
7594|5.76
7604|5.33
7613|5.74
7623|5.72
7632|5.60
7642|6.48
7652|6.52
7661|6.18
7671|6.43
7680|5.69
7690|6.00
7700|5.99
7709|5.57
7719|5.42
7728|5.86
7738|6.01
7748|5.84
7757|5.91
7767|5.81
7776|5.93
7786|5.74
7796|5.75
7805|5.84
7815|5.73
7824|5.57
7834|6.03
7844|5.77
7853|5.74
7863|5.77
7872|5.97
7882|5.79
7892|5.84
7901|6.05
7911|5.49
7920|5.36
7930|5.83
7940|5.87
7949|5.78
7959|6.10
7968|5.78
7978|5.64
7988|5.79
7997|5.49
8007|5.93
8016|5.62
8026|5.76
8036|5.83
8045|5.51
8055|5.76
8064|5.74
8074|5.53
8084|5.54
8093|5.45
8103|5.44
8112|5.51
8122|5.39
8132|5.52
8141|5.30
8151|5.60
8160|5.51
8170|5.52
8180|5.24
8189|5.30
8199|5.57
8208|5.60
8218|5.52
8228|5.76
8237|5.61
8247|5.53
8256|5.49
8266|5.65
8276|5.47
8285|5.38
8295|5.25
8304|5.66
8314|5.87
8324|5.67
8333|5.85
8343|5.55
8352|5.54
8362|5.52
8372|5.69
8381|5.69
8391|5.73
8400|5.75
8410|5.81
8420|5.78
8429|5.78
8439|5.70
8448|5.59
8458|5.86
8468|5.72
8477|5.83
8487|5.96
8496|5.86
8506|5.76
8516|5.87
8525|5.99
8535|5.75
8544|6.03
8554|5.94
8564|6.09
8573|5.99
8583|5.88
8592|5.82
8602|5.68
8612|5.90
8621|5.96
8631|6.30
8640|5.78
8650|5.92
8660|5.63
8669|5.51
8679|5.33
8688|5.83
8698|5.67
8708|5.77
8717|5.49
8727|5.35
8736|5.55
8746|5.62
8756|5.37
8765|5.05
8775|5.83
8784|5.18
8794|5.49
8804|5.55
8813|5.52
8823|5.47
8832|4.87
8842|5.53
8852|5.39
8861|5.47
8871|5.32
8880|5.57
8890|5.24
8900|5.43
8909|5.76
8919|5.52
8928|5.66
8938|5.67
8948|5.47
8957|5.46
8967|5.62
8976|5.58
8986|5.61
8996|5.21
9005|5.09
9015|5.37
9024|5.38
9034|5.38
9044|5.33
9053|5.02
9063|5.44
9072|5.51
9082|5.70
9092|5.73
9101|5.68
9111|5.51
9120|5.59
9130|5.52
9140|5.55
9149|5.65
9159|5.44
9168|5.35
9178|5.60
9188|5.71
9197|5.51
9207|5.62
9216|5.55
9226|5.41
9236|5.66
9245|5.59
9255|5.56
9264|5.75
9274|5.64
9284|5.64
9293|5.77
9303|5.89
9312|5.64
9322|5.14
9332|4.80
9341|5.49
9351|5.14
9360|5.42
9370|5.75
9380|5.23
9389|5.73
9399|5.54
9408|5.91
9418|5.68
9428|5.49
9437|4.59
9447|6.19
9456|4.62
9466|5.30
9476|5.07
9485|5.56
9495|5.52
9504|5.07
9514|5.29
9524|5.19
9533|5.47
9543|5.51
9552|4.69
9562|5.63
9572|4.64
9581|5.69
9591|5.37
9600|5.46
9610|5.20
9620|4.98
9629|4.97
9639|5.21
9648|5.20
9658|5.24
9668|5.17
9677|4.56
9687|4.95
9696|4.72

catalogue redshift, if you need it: 0.14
